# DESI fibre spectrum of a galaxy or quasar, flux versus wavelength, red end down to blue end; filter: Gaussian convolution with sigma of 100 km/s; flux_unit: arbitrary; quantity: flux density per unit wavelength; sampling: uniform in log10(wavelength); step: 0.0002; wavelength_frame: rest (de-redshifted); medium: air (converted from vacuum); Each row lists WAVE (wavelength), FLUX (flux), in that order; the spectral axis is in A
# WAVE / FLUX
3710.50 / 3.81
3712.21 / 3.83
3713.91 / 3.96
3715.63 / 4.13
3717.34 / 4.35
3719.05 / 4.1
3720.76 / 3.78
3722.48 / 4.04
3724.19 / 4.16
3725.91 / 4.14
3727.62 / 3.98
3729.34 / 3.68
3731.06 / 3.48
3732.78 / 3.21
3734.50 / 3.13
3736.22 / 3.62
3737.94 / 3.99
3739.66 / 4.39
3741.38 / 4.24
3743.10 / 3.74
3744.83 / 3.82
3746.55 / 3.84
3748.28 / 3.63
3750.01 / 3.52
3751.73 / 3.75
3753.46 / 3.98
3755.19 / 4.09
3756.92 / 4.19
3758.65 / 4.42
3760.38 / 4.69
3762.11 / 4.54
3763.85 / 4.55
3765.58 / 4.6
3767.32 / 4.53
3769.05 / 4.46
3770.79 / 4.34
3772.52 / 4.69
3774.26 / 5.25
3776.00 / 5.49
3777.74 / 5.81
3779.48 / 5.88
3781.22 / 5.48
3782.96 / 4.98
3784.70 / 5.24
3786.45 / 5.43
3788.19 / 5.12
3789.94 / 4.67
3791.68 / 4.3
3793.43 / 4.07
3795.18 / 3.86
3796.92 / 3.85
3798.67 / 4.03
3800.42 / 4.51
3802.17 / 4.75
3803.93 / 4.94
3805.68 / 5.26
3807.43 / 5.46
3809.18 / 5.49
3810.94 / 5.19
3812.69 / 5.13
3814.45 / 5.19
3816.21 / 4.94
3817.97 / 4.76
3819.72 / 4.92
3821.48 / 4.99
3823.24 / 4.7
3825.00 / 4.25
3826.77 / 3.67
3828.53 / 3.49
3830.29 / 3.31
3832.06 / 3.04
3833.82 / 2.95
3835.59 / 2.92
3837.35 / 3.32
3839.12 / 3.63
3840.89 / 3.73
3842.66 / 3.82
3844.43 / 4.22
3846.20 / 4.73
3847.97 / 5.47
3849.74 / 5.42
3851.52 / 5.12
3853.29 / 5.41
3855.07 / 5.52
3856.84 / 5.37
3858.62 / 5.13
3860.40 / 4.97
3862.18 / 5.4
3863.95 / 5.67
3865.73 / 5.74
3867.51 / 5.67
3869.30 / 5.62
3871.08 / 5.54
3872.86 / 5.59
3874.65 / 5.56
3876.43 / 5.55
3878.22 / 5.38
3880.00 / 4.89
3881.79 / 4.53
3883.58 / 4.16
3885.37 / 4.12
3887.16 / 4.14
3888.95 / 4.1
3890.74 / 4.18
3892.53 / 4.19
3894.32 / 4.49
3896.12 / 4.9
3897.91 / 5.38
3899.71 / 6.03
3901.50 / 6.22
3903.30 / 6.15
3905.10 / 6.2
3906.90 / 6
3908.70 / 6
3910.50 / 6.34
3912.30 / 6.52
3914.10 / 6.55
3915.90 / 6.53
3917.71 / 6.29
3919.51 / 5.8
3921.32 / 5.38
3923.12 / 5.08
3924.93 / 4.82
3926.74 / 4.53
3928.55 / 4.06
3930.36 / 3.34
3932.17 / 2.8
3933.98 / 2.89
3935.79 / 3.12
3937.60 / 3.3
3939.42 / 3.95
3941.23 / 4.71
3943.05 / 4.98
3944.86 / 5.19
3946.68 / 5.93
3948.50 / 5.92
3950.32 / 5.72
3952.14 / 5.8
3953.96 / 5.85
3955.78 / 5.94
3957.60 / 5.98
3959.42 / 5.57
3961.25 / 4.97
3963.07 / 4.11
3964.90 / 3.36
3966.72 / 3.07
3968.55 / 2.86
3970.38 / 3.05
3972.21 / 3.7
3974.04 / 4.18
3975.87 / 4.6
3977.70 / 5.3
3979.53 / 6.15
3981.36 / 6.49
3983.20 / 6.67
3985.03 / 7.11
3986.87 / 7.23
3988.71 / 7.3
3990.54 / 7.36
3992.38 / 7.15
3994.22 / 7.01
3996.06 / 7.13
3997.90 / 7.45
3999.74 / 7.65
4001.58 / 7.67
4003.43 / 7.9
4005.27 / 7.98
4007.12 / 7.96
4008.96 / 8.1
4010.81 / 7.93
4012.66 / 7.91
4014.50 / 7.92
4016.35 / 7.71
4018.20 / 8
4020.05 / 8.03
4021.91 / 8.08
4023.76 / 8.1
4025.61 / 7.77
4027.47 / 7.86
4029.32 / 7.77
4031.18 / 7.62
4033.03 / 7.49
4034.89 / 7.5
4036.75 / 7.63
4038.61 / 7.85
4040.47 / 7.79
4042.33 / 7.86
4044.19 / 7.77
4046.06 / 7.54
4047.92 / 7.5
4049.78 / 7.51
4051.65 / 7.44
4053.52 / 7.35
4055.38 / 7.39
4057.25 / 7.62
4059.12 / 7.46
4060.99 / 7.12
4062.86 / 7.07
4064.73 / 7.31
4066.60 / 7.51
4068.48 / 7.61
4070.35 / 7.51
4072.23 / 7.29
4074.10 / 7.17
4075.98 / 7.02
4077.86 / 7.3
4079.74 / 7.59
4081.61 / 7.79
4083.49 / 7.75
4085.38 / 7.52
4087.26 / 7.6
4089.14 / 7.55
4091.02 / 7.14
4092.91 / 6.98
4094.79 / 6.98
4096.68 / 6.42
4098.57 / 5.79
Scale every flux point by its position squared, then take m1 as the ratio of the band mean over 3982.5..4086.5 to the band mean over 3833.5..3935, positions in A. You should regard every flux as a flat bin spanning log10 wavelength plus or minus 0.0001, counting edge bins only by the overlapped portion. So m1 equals 1.6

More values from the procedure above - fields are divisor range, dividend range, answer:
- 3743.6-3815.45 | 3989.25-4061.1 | 1.87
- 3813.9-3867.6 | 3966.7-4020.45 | 1.59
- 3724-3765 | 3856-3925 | 1.47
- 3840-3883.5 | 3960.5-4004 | 1.20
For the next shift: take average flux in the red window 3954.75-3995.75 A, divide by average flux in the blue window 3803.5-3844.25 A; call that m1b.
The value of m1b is 1.3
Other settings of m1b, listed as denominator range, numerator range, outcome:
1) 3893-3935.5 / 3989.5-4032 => 1.47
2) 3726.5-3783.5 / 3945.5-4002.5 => 1.34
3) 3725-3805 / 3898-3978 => 1.14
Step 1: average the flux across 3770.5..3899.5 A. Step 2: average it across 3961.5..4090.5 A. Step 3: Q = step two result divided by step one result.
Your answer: 1.5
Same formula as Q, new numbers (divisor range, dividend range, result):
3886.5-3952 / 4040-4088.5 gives 1.48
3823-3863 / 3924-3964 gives 1.09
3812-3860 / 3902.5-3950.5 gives 1.16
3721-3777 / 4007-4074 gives 1.85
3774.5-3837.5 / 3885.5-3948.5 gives 1.08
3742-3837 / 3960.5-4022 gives 1.43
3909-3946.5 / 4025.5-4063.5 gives 1.56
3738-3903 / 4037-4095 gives 1.60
